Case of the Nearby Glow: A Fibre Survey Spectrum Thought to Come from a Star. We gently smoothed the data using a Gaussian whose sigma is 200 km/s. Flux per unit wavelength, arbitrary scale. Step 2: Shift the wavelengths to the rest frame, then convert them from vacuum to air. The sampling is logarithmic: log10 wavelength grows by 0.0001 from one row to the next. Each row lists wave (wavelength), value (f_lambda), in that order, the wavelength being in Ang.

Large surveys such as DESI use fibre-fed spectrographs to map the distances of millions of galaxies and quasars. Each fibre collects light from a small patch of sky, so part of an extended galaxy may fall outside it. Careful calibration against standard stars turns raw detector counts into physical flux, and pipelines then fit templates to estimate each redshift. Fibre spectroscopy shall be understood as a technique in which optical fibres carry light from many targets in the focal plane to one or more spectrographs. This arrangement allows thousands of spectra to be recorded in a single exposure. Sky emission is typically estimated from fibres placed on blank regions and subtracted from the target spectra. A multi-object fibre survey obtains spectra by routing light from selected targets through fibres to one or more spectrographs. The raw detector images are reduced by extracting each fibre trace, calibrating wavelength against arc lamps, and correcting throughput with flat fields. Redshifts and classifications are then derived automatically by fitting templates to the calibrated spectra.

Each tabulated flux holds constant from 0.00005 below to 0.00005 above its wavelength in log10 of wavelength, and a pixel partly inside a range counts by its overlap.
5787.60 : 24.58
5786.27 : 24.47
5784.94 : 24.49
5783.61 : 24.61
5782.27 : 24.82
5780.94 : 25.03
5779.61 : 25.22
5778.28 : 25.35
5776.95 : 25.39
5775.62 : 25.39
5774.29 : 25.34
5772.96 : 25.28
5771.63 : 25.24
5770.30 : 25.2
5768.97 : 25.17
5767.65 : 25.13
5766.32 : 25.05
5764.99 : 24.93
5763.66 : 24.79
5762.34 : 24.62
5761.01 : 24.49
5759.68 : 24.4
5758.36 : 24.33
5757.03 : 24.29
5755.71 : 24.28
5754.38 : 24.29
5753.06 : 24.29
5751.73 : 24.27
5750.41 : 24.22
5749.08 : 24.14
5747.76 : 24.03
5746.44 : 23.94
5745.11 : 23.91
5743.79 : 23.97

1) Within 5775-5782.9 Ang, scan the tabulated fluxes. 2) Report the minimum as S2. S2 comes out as 24.82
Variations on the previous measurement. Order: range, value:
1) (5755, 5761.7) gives 24.28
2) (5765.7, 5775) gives 25.05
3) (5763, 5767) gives 24.79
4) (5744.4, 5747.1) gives 23.91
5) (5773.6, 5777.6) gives 25.34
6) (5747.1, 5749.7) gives 24.03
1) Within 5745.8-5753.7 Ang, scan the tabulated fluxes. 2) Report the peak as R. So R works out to 24.29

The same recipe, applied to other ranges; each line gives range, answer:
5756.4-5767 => 25.05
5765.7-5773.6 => 25.28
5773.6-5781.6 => 25.39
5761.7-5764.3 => 24.79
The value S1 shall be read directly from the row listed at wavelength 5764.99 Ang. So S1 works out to 24.93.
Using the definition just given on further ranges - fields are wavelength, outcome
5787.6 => 24.58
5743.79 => 23.97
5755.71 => 24.28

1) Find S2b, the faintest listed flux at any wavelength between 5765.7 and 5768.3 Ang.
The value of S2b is 25.05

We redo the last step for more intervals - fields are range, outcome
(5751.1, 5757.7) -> 24.27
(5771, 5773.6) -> 25.24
